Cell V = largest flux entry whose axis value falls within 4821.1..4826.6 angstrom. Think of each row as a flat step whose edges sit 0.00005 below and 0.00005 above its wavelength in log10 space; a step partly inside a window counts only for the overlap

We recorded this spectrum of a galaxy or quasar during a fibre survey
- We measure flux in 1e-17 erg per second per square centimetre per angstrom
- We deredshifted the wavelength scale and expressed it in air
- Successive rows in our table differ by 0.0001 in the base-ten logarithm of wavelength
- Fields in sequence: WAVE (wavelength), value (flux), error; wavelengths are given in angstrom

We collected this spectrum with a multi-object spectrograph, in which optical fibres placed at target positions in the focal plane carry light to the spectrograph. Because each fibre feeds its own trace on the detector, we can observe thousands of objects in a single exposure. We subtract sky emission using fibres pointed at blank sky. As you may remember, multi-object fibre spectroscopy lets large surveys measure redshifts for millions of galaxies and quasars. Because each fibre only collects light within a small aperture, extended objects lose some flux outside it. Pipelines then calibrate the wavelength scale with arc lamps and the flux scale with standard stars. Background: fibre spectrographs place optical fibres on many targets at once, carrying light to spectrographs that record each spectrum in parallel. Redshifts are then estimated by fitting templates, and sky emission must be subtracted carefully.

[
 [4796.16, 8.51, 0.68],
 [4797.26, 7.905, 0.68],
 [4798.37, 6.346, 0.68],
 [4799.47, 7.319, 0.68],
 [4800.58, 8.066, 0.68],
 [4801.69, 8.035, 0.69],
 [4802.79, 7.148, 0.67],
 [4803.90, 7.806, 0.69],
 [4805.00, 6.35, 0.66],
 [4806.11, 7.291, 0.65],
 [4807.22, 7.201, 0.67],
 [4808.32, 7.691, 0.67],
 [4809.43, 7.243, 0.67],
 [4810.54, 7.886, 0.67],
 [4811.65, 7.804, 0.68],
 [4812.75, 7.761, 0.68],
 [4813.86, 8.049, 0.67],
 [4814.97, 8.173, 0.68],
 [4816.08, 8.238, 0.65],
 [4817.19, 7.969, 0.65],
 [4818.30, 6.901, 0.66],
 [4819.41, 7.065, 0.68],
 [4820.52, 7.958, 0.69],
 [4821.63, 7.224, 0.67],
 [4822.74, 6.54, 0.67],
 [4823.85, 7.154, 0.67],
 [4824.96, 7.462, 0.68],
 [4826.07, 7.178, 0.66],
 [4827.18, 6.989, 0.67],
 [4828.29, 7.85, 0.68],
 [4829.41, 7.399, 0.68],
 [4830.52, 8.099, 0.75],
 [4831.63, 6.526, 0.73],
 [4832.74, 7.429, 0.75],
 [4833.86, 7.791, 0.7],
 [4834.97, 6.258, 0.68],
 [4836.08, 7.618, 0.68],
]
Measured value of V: 7.462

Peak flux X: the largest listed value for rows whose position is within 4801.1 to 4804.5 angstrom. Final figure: 8.035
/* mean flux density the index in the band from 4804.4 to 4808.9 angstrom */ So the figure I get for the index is 7.15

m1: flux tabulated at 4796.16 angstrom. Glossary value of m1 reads 8.51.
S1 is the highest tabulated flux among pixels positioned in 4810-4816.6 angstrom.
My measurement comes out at 8.238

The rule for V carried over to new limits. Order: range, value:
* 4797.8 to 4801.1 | 8.066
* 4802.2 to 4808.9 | 7.806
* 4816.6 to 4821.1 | 7.969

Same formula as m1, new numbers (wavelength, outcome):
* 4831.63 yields 6.526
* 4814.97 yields 8.173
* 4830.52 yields 8.099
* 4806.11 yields 7.291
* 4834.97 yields 6.258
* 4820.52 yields 7.958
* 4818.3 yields 6.901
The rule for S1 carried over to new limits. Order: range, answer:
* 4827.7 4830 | 7.85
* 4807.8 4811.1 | 7.886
